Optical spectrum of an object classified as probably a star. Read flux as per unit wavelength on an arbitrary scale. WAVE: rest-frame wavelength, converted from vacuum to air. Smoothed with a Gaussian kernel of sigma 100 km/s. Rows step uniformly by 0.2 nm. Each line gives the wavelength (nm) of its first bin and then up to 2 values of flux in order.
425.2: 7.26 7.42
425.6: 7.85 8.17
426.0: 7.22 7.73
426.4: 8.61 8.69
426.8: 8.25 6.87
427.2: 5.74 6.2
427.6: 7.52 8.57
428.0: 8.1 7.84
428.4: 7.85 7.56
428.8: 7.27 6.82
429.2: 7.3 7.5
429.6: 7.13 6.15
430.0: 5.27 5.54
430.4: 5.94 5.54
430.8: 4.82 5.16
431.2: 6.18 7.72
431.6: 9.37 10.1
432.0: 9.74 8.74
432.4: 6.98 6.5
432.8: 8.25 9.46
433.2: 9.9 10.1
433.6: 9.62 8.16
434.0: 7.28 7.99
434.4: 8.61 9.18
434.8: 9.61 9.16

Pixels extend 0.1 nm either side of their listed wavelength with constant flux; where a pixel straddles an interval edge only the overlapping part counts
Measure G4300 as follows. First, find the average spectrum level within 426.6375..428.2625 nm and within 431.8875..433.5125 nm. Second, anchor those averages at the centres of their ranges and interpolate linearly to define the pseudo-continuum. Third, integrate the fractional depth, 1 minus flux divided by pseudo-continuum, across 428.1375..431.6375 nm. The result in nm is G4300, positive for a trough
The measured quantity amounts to 0.588 nm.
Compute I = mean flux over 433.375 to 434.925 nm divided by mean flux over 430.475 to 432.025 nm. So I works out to 1.2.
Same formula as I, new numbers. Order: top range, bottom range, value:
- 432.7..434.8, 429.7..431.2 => 1.61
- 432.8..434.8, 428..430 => 1.24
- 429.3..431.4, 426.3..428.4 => 0.79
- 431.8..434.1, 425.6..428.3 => 1.13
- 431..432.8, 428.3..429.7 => 1.09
